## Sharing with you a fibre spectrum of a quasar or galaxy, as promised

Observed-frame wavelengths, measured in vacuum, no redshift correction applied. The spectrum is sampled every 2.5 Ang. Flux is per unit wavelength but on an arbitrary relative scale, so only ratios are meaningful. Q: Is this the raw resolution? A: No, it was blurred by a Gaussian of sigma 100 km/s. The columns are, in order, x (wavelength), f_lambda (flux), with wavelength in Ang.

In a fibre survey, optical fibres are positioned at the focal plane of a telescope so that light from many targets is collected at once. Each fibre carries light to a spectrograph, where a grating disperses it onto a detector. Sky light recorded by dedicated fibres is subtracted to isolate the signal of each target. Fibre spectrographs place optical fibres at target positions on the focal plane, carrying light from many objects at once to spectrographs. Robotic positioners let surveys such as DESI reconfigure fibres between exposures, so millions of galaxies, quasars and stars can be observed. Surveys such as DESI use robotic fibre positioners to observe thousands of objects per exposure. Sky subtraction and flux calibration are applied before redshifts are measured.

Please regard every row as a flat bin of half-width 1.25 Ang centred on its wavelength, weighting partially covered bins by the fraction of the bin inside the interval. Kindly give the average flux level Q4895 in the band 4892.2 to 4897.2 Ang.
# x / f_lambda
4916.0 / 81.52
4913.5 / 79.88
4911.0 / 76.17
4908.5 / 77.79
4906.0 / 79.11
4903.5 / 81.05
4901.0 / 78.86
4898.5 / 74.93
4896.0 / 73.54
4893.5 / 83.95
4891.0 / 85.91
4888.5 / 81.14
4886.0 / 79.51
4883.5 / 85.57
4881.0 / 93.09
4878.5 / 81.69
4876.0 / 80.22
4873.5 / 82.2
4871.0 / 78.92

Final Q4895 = 78.9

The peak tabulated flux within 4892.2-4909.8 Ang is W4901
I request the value 83.95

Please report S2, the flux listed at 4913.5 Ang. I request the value 79.88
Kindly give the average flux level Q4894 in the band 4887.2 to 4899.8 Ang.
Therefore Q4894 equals 79.9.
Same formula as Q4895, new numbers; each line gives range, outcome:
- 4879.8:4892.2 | 85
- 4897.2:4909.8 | 78.3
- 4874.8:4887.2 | 84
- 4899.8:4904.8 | 80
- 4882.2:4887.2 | 82.7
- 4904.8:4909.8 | 78.4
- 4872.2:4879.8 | 81.4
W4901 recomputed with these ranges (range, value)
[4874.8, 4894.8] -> 93.09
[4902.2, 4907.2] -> 81.05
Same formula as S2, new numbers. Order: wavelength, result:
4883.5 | 85.57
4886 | 79.51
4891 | 85.91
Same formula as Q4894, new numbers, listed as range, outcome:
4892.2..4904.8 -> 78.5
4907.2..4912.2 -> 77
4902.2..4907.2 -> 80.1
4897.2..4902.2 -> 76.8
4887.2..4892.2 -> 83.5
